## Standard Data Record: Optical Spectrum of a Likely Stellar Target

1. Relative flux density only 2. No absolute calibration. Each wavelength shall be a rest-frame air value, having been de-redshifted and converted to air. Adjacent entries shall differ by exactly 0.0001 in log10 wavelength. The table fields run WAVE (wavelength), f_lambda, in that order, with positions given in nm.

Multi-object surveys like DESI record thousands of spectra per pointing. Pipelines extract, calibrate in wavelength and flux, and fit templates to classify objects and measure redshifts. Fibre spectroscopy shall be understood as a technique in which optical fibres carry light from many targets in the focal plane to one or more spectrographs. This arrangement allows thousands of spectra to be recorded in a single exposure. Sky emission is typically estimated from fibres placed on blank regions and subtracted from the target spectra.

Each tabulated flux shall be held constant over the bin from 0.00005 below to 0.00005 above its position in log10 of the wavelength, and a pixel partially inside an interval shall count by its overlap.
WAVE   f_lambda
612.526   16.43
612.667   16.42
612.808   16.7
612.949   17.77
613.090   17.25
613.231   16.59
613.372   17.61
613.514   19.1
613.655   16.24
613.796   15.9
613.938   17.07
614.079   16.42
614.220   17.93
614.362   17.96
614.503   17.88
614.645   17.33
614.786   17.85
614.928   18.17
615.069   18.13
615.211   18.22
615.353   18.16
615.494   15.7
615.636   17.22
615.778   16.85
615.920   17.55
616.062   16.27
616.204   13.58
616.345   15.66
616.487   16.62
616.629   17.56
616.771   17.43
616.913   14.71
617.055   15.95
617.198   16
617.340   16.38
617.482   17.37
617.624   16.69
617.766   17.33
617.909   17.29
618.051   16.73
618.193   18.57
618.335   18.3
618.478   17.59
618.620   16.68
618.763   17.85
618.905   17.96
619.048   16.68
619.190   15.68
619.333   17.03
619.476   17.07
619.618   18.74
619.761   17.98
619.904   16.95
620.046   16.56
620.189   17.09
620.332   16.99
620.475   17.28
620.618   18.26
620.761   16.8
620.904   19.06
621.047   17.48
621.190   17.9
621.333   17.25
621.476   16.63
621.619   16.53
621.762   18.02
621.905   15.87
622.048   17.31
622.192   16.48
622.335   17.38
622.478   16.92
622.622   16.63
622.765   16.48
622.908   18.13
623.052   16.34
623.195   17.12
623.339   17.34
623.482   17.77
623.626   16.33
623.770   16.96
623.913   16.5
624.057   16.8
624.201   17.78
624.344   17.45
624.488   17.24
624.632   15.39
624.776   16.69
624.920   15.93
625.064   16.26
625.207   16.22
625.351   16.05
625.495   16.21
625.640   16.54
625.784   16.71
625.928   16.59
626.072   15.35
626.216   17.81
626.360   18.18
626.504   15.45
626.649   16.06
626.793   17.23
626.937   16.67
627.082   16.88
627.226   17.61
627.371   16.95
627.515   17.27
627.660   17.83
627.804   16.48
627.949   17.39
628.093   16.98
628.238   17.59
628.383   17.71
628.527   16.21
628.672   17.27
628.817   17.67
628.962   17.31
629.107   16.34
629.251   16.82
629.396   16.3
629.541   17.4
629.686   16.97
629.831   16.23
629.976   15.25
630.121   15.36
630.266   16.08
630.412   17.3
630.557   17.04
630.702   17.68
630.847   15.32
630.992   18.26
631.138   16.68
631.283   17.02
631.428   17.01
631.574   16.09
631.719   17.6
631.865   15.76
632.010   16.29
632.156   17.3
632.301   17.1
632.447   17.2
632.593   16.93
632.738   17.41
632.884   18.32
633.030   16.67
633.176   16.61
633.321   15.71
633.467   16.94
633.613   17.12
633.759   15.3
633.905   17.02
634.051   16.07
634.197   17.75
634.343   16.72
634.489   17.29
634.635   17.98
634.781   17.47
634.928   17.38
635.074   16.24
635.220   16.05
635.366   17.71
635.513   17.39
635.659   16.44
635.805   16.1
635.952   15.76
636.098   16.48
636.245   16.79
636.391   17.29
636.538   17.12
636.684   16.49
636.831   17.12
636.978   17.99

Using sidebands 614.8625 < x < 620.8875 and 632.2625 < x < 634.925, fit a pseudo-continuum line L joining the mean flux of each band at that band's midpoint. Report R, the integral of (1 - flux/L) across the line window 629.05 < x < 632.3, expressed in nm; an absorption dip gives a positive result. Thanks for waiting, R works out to 0.066 nm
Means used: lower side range 17.1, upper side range 17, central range 16.7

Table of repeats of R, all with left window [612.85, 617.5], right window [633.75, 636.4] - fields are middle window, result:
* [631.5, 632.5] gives 0.006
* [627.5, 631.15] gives 0.000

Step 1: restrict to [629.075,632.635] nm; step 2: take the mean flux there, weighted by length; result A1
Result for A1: 16.7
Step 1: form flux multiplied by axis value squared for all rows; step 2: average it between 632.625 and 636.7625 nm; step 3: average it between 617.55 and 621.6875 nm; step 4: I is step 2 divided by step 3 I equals 1.02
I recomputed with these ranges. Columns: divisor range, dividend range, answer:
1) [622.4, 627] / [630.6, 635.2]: 1.04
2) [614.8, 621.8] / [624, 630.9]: 1.01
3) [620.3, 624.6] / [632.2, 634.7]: 1.02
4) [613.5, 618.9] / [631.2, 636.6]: 1.05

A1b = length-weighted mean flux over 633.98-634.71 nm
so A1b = 17.2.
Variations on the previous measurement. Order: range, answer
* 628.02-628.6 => 17.1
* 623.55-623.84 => 16.6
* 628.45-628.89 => 17.1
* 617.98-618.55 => 17.8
